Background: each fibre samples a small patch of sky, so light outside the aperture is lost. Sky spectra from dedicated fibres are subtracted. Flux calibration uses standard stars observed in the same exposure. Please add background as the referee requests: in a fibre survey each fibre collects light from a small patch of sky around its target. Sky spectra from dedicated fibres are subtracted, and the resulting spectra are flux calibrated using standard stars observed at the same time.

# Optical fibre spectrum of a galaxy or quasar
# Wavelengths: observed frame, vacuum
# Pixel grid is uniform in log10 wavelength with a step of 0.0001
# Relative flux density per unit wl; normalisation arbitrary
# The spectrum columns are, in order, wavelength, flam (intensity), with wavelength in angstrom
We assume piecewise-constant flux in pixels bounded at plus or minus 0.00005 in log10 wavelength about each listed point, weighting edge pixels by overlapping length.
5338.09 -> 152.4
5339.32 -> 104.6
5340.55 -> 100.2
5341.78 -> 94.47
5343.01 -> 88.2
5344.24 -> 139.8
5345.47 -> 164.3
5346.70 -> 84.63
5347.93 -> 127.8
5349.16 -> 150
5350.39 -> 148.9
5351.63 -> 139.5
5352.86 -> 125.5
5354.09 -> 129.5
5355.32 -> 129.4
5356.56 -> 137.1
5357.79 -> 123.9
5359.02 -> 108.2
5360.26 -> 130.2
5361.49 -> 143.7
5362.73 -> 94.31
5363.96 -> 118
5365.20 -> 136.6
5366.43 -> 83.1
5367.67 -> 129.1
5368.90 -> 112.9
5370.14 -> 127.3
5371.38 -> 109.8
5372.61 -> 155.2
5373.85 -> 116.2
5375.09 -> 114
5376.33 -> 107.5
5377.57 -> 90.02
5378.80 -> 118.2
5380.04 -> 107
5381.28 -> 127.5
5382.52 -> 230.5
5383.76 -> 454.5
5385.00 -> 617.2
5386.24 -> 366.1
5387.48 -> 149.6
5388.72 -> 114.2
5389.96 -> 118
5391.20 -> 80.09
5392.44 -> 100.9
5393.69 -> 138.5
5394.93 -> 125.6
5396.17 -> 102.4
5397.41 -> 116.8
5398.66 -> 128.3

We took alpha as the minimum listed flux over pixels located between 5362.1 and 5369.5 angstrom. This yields 83.1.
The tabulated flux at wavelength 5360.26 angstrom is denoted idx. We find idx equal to 130.2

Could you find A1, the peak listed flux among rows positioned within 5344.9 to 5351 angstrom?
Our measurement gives 164.3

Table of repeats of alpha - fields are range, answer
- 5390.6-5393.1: 80.09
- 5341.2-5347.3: 84.63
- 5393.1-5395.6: 125.6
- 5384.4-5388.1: 149.6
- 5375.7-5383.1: 90.02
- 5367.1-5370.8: 112.9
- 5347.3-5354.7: 125.5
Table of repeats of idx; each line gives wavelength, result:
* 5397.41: 116.8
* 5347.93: 127.8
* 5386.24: 366.1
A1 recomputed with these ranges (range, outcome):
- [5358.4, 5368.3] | 143.7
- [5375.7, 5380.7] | 118.2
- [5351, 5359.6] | 139.5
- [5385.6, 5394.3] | 366.1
